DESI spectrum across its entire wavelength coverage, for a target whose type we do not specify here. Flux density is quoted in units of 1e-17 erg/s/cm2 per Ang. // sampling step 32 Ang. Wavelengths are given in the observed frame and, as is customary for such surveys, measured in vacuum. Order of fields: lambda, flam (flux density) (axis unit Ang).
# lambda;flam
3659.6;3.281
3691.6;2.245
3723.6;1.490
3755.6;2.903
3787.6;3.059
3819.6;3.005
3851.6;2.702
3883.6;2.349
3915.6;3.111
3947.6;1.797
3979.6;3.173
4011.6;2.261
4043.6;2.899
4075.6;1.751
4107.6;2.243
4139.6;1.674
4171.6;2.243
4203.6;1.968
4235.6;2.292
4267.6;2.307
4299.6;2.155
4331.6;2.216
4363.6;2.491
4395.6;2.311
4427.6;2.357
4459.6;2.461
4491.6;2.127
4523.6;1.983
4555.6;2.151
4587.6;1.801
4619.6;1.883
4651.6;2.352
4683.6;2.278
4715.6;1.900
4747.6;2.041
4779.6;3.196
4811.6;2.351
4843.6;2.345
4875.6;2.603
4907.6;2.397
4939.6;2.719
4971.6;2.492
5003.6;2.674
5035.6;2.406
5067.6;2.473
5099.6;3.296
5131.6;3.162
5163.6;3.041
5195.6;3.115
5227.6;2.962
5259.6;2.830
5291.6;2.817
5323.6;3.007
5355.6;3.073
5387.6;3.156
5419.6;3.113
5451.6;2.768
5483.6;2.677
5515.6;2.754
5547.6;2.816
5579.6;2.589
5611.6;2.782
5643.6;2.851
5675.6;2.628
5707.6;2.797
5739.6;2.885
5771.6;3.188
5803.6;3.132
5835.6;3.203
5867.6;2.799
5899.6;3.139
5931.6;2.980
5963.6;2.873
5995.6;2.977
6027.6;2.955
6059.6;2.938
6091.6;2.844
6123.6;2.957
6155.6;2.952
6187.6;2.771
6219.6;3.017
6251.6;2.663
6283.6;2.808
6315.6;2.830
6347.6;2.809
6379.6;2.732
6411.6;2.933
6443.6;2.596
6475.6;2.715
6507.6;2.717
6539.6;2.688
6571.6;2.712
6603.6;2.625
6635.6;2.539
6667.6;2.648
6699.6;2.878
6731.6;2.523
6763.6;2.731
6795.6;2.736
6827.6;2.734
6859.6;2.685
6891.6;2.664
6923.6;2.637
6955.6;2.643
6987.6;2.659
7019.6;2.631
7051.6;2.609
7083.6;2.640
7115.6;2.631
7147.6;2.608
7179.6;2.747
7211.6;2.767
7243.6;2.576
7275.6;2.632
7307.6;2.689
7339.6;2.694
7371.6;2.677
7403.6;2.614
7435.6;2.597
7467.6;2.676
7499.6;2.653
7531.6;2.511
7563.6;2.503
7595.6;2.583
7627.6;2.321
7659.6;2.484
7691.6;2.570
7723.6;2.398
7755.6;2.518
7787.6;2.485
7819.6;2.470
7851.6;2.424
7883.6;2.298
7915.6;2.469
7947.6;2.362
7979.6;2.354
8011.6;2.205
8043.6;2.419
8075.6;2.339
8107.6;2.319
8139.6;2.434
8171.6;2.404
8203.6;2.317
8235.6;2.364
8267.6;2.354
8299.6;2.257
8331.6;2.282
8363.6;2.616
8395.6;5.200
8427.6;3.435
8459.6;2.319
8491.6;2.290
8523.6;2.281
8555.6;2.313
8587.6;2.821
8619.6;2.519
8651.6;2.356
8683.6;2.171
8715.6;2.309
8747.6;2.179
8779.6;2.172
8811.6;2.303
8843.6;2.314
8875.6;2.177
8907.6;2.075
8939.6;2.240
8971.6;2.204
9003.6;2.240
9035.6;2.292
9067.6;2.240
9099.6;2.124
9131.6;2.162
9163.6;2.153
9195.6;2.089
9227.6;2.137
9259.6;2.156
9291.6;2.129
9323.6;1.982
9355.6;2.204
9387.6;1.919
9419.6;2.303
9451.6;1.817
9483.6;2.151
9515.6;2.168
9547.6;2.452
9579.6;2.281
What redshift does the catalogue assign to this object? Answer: 0.278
